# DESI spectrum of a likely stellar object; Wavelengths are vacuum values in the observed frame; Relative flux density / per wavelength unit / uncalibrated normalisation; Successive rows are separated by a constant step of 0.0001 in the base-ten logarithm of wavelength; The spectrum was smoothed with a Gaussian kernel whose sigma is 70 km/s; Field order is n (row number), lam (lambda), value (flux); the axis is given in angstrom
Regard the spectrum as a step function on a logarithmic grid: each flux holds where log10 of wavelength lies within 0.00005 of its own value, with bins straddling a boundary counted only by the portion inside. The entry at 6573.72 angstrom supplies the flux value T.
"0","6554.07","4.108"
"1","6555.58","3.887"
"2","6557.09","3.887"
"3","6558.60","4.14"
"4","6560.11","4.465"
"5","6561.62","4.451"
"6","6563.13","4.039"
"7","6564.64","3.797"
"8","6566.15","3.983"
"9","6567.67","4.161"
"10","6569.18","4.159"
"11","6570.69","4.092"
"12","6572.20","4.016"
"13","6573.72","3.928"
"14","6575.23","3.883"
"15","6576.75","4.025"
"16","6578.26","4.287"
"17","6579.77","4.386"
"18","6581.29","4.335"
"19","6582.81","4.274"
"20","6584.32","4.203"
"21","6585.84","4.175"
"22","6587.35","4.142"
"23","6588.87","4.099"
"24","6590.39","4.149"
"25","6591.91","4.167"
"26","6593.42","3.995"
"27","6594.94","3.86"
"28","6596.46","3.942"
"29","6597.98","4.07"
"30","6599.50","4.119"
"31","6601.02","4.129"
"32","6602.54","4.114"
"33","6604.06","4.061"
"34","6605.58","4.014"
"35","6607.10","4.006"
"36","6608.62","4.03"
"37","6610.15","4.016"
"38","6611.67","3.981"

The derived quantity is 3.928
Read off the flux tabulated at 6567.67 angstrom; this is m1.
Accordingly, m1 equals 4.161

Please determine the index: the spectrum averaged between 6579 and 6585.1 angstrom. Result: 4.3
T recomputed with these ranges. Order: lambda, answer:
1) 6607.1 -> 4.006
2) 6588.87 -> 4.099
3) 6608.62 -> 4.03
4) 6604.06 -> 4.061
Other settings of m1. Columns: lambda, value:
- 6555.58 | 3.887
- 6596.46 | 3.942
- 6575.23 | 3.883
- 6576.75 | 4.025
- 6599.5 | 4.119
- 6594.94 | 3.86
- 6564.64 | 3.797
